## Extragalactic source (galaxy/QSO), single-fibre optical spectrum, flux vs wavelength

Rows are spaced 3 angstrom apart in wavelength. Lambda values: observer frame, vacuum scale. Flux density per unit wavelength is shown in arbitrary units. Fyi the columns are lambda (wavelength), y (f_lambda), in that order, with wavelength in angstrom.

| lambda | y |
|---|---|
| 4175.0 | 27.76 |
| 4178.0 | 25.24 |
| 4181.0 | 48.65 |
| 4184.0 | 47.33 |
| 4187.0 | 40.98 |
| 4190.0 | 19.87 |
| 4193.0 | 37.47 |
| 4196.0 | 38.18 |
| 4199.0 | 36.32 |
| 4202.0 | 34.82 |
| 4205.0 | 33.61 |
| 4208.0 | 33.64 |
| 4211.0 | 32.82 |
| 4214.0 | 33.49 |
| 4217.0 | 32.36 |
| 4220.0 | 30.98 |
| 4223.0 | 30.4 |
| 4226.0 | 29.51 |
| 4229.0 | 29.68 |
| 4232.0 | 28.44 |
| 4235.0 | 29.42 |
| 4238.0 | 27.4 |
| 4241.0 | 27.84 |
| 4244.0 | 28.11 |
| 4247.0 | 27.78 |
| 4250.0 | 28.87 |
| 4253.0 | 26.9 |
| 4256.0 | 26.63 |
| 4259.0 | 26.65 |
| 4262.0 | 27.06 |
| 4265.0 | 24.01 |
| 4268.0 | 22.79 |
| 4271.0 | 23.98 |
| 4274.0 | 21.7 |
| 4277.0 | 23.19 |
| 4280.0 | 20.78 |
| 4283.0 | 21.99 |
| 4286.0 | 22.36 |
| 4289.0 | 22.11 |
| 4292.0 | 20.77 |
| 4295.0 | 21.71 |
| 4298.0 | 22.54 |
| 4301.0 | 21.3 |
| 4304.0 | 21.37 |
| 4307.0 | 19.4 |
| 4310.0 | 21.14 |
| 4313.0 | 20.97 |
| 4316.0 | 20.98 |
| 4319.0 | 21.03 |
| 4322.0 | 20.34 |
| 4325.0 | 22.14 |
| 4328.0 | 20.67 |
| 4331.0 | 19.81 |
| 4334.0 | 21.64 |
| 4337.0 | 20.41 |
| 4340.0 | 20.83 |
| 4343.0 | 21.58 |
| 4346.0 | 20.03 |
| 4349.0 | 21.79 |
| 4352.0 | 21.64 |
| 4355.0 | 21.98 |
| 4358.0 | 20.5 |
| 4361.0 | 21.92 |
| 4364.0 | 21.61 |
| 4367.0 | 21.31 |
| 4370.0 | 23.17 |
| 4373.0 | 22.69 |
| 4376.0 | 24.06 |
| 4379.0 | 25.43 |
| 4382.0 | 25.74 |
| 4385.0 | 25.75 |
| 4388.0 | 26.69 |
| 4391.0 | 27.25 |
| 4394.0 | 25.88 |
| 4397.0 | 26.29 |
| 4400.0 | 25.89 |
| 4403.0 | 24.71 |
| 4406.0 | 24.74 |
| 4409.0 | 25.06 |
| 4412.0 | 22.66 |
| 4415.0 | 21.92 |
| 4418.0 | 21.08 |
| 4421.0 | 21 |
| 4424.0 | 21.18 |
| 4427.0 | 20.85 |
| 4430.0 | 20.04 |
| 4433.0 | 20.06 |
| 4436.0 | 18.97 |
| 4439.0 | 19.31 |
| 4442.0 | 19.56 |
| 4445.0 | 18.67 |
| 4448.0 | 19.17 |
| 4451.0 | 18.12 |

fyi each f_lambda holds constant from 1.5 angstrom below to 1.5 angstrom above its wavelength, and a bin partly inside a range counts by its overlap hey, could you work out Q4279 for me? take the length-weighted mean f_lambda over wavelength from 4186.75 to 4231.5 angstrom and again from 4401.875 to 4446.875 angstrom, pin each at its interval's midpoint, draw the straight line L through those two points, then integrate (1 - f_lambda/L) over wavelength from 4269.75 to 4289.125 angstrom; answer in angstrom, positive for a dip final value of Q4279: 4.4 angstrom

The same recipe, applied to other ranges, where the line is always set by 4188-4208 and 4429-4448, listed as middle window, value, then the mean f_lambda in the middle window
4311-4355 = 7.9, 21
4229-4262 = 3.1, 27.9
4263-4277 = 2.9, 23.3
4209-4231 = 0.7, 31.3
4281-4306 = 5.6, 21.7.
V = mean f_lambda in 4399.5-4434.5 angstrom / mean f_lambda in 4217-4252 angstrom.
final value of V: 0.8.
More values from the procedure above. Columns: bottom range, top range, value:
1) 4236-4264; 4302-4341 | 0.76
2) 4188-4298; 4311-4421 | 0.82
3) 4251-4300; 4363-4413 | 1.05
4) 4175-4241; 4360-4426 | 0.72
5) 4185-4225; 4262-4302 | 0.67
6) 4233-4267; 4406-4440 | 0.78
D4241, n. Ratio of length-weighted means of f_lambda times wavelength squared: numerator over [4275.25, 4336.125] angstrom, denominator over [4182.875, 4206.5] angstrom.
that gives 0.63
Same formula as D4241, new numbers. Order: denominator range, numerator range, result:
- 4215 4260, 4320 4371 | 0.78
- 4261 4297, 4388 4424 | 1.13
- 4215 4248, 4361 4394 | 0.89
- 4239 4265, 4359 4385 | 0.90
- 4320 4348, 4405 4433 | 1.09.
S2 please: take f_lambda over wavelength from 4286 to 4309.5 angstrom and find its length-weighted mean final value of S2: 21.4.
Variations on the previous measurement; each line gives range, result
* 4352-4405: 24.1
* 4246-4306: 23.7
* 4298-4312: 21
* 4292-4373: 21.2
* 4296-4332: 21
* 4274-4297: 21.9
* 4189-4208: 33.8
